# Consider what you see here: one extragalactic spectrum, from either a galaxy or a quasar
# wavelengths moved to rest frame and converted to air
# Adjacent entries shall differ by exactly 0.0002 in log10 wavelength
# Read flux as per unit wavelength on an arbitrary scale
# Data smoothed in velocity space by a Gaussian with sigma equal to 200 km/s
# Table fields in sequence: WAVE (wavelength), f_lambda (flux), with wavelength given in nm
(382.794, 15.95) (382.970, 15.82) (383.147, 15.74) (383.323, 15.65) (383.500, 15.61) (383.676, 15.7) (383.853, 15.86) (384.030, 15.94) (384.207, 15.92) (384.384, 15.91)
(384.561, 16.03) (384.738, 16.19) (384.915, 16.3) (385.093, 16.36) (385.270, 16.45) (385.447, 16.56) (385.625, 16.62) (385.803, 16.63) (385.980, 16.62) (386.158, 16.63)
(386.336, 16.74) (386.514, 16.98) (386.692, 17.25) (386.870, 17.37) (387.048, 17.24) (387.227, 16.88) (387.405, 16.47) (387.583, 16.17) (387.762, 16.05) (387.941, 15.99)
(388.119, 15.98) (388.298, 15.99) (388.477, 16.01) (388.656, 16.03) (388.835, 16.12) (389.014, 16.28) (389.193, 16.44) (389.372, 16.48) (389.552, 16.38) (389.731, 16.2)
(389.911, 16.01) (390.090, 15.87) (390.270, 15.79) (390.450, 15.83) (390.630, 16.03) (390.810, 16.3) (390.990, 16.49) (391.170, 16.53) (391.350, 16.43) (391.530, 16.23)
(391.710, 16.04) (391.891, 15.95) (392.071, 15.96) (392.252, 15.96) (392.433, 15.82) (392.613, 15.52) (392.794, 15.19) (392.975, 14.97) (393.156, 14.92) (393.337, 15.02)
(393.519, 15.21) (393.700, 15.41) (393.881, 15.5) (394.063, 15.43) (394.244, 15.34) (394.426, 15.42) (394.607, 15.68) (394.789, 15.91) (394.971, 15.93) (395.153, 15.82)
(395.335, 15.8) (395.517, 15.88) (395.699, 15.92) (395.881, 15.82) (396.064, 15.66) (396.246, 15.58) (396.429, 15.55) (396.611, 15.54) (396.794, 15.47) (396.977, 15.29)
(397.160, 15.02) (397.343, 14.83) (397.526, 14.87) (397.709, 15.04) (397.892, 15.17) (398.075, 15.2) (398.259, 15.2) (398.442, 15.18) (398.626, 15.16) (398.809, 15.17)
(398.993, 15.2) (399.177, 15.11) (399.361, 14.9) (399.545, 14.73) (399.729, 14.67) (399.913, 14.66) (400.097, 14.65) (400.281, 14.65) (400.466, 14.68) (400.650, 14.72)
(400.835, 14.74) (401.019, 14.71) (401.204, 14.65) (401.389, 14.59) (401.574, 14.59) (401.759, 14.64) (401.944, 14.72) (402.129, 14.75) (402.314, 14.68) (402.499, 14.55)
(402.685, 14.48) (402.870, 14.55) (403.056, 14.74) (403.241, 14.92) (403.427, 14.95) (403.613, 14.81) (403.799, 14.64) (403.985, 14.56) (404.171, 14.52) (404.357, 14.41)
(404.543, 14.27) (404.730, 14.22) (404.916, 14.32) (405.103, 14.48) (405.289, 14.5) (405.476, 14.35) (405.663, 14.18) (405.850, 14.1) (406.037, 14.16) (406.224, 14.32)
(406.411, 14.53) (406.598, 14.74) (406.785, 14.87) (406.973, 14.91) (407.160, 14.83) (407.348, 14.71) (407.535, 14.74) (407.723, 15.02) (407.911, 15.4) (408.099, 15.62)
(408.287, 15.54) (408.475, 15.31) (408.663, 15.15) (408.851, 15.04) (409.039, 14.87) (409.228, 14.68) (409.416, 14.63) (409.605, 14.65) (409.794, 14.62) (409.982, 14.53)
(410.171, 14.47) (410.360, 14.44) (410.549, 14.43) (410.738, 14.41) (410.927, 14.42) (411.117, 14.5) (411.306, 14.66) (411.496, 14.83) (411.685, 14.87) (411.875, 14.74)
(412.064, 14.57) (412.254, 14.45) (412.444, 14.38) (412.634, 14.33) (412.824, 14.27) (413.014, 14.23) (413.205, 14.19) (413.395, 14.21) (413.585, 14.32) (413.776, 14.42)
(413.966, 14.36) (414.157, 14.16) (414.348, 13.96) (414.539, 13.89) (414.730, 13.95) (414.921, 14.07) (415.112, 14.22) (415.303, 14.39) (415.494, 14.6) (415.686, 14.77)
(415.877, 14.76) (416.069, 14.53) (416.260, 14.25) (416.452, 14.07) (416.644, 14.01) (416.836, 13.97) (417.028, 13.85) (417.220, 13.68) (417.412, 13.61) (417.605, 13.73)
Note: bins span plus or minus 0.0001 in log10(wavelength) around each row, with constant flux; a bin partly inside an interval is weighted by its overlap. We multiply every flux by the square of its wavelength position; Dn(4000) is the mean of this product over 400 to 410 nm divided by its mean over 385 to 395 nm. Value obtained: 1.0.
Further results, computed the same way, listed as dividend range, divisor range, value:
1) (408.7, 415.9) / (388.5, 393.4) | 1.01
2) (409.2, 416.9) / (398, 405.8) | 1.03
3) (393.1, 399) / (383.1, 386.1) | 1.01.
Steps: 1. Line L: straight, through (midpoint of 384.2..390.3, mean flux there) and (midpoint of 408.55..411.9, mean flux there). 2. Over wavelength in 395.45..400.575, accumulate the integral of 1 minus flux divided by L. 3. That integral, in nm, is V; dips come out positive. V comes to 0.14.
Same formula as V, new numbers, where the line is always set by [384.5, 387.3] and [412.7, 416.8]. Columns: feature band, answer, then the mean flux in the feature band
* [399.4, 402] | 0.13 nm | 14.7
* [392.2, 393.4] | 0.06 nm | 15.3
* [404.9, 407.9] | 0.08 nm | 14.6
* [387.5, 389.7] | 0.04 nm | 16.2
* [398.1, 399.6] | 0.05 nm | 15.1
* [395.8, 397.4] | 0.04 nm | 15.4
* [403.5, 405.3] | 0.08 nm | 14.5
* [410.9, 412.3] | -0.01 nm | 14.6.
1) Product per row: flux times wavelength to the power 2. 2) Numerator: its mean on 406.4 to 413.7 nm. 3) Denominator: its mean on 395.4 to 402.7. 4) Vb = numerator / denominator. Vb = 1.0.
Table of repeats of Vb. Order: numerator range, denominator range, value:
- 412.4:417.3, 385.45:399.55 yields 1.00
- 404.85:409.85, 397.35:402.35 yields 1.03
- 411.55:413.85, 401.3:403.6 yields 1.03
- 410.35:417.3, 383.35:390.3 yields 1.01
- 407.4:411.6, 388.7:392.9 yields 1.01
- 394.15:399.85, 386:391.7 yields 0.98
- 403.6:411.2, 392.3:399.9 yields 1.01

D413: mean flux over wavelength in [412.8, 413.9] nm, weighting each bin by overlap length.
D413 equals 14.3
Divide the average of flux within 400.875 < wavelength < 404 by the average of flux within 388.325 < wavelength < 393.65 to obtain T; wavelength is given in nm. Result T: 0.92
